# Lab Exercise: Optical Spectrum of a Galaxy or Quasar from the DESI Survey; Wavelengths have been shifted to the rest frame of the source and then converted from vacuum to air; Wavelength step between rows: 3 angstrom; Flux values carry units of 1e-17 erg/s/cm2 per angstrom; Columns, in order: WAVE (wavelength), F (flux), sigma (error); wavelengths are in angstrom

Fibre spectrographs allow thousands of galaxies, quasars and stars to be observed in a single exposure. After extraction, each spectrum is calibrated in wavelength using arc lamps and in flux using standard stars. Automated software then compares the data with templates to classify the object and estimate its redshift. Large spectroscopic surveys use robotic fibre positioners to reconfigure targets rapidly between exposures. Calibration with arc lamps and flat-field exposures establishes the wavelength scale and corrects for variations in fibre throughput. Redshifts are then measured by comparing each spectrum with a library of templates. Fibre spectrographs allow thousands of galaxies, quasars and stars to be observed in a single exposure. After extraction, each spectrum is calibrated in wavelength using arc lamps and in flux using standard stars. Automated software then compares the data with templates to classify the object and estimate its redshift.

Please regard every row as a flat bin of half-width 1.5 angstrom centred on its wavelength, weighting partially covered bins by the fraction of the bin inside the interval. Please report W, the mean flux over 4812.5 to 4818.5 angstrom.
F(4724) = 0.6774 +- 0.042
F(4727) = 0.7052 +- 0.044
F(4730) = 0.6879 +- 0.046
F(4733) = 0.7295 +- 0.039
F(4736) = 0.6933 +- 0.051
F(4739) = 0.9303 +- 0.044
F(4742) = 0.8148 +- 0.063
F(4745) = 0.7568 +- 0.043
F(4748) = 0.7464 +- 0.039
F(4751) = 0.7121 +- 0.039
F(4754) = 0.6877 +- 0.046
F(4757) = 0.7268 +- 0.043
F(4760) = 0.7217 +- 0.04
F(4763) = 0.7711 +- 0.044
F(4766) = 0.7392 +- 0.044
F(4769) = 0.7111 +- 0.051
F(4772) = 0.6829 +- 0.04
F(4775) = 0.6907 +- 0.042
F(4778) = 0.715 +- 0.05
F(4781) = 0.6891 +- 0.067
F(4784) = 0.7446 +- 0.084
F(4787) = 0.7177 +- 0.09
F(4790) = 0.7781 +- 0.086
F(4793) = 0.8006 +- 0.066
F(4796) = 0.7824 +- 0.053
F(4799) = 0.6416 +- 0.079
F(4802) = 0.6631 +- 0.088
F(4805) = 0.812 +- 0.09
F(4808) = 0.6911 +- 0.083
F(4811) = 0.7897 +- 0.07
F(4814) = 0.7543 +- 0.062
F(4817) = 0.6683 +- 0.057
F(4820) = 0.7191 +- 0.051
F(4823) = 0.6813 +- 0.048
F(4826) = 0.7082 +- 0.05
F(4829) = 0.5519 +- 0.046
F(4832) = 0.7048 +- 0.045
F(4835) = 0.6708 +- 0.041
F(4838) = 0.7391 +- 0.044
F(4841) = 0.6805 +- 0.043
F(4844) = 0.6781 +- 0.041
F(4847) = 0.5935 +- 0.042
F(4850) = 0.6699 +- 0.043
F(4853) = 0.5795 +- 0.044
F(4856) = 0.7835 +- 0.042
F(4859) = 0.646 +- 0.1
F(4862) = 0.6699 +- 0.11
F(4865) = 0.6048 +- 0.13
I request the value 0.711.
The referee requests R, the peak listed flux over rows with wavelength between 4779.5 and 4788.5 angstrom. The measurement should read 0.7446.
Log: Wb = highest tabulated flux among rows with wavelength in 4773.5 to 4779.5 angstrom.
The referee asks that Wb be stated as 0.715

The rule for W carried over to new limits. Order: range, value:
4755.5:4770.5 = 0.734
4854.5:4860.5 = 0.715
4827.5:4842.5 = 0.669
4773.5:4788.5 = 0.711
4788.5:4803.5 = 0.733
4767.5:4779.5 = 0.7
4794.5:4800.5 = 0.712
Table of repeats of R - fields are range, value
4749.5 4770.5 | 0.7711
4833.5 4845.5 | 0.7391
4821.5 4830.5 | 0.7082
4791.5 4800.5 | 0.8006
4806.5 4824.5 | 0.7897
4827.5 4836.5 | 0.7048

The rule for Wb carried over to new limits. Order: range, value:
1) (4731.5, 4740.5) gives 0.9303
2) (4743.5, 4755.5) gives 0.7568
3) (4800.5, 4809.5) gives 0.812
